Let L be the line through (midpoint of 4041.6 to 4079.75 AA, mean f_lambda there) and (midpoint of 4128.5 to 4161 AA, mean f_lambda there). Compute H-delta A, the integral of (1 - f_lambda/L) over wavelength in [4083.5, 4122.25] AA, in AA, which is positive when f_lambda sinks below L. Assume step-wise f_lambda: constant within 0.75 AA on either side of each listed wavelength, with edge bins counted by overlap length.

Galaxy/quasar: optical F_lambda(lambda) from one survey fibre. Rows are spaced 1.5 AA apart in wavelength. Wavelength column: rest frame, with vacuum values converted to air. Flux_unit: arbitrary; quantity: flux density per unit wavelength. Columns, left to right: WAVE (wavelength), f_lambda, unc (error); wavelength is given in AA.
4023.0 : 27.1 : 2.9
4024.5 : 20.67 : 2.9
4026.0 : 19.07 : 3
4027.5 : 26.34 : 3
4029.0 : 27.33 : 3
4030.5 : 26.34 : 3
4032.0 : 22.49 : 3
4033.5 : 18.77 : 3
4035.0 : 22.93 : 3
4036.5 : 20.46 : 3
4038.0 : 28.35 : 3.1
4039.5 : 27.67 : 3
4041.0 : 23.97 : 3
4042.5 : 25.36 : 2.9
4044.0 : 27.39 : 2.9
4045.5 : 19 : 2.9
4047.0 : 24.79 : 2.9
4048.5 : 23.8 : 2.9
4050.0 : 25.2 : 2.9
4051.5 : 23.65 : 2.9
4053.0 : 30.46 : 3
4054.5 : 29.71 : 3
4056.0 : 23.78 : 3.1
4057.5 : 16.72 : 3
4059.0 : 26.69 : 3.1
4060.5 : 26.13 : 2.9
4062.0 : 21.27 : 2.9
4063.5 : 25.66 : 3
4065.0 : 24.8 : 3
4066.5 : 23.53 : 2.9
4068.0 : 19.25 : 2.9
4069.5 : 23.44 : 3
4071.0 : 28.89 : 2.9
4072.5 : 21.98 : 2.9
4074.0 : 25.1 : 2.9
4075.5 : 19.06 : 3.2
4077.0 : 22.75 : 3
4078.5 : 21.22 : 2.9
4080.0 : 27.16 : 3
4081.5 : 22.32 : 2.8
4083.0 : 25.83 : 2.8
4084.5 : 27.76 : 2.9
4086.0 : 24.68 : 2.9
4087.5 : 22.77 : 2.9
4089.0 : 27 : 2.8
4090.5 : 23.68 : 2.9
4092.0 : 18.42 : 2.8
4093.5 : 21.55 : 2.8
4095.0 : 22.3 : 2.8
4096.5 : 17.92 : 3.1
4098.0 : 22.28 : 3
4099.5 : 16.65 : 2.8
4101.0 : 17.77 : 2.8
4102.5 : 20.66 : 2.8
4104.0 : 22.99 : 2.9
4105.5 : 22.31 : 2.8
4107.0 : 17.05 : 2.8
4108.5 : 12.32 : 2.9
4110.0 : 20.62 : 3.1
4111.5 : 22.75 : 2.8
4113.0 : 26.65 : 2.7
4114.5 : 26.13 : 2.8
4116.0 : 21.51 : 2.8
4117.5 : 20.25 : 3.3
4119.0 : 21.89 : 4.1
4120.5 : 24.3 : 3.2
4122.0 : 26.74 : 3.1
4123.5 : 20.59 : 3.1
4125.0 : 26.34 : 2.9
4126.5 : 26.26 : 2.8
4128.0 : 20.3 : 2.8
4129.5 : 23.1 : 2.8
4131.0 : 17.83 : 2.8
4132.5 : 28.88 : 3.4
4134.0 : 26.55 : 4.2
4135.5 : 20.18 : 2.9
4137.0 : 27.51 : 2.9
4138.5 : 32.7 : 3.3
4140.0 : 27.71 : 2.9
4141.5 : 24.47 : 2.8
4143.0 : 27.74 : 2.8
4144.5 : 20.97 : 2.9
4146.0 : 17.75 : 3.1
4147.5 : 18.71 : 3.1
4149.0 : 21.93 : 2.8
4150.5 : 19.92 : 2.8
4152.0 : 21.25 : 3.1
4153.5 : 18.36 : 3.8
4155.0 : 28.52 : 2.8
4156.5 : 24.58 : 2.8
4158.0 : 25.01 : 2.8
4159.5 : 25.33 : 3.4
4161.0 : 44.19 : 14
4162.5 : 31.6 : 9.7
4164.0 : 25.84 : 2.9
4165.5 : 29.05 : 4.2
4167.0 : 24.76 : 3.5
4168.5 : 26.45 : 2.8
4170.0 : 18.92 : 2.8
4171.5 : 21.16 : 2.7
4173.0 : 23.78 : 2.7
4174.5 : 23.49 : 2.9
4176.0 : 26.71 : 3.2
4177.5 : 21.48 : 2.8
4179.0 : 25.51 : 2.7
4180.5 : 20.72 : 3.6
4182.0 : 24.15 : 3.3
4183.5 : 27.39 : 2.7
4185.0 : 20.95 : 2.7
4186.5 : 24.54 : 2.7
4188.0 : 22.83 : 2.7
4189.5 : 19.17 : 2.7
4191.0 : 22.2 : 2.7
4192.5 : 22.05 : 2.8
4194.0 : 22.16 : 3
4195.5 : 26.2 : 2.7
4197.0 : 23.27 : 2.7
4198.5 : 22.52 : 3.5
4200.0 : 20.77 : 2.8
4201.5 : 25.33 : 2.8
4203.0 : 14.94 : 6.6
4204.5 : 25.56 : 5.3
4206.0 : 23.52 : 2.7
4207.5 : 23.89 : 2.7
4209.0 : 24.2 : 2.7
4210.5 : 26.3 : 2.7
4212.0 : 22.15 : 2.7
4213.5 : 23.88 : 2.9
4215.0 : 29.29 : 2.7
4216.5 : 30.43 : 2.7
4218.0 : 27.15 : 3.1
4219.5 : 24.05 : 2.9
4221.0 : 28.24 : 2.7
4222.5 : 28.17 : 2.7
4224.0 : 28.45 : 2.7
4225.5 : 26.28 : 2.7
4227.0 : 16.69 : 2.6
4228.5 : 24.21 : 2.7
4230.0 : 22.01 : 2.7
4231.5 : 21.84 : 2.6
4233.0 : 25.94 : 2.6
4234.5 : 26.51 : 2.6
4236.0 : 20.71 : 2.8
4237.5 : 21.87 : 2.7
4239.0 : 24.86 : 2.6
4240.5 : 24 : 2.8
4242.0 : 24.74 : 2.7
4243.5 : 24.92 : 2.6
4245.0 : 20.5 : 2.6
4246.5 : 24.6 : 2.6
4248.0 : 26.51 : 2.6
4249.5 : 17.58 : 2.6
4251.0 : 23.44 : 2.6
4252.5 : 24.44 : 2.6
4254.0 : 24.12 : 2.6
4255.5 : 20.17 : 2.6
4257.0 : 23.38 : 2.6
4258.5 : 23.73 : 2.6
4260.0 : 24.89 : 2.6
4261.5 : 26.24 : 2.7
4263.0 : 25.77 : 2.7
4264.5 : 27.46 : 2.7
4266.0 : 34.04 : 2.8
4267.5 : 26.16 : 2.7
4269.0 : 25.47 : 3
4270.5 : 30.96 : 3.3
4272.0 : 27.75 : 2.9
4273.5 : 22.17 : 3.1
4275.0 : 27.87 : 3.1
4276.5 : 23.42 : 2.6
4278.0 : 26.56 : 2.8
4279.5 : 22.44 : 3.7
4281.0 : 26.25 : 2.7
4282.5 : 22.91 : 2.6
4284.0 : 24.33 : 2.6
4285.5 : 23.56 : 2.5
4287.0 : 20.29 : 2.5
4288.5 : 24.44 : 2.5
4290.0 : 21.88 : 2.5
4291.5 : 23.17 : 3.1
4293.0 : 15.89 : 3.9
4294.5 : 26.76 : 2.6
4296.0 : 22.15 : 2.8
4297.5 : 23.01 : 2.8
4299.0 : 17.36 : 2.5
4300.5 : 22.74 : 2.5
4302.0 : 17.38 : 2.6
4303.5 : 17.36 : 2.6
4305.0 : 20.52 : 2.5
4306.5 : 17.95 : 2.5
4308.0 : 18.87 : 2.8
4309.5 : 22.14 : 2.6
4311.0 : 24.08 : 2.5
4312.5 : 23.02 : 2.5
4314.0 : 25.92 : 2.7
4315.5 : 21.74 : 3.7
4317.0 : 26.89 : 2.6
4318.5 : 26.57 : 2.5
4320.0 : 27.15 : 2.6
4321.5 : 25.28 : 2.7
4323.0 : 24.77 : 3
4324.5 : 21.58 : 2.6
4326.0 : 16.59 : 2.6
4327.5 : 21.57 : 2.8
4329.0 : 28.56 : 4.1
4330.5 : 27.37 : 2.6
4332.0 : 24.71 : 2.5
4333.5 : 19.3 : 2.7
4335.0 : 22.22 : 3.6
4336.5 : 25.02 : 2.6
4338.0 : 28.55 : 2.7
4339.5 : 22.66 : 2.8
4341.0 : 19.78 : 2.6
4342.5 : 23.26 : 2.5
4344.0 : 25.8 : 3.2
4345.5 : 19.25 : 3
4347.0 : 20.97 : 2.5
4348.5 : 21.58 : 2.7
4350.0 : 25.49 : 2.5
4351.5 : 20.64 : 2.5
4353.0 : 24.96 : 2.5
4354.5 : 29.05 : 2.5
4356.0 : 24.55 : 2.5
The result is 3.6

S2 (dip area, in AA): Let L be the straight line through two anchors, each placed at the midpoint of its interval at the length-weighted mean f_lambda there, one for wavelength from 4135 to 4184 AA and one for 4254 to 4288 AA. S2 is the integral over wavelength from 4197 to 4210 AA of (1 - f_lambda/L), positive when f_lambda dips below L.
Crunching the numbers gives 1.2 AA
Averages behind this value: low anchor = 24.8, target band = 22.7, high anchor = 25.2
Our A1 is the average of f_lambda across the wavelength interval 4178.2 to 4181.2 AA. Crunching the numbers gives 23.1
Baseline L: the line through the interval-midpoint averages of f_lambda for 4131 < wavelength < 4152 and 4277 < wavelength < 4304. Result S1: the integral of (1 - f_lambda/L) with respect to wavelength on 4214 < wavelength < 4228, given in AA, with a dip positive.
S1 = -2.1 AA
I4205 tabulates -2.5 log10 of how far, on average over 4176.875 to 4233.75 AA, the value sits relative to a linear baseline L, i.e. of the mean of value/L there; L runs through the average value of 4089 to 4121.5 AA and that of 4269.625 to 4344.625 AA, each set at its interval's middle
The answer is -0.081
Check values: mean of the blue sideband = 21.1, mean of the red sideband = 23.2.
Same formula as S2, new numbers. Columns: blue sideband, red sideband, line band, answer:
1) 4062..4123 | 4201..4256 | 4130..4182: -3.2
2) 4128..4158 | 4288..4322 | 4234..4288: -4.7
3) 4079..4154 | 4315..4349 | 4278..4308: 2.2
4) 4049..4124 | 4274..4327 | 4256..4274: -3.0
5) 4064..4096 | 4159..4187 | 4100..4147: 3.0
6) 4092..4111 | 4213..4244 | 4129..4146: -3.1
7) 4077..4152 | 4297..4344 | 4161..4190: -2.5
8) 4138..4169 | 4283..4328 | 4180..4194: 1.2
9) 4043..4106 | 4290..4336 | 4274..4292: -1.1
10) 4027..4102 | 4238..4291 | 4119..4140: -0.7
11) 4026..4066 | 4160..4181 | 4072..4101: 2.8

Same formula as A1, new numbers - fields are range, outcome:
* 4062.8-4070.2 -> 23.3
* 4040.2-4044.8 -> 25.5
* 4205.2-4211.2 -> 24.5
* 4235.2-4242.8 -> 23.3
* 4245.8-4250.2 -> 22.9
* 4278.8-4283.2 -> 23.9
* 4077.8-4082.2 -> 23.6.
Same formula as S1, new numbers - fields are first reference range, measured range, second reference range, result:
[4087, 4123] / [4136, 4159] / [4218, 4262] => -1.57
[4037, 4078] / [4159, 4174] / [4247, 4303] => -1.82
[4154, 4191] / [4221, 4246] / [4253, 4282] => 1.47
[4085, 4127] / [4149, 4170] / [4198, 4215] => -3.17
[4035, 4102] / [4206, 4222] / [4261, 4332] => -1.48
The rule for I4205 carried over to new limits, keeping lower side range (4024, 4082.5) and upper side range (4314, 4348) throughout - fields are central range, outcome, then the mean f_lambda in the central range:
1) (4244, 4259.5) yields 0.04 mag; 22.9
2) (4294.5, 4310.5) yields 0.17 mag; 20.3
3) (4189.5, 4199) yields 0.05 mag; 22.8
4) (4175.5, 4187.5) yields 0.00 mag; 23.9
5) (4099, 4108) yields 0.22 mag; 19.5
